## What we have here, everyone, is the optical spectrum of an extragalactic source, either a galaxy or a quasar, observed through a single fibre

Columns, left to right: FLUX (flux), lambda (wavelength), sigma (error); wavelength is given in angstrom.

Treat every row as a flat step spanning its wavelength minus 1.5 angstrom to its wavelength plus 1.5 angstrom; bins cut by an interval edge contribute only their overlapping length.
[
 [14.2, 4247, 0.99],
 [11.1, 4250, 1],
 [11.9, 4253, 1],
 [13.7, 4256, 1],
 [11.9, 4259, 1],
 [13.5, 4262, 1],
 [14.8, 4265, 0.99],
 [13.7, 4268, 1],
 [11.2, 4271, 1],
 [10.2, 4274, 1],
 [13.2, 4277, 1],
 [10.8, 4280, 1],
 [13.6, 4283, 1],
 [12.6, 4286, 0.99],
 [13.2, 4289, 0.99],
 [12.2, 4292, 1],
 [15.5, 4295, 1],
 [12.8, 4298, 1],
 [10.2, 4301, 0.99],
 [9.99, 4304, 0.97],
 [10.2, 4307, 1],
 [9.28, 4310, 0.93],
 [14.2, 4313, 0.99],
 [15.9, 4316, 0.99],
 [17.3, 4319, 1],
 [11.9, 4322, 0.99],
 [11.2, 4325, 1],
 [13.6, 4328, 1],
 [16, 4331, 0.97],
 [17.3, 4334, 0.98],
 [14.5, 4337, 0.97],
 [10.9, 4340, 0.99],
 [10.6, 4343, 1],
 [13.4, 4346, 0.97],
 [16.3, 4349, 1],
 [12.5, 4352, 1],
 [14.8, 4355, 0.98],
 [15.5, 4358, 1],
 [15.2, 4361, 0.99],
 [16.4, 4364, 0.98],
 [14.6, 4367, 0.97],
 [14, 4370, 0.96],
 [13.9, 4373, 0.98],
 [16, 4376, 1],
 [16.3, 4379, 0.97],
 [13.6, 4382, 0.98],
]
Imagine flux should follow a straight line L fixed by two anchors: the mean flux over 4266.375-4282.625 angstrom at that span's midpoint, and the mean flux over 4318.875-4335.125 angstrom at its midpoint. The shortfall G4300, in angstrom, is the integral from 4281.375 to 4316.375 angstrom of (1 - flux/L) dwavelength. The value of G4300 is 1.73 angstrom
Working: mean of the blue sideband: 12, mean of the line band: 12.4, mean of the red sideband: 14.3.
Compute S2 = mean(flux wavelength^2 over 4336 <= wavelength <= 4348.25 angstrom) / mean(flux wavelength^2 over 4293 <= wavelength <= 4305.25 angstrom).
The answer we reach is 1.0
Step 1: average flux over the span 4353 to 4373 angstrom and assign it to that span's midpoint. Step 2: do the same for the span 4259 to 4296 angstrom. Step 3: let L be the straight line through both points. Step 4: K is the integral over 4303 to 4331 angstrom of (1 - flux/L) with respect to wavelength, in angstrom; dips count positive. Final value 1.9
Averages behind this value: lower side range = 12.8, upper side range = 14.9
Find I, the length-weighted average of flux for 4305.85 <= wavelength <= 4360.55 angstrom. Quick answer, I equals 13.7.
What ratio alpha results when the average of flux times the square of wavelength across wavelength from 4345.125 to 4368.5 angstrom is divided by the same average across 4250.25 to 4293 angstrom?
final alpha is 1.23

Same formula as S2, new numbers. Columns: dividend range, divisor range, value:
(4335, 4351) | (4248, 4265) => 1.09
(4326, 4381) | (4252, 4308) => 1.21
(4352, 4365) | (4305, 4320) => 1.17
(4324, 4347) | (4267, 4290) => 1.13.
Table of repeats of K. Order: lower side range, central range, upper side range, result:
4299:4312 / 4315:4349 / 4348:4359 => -3.8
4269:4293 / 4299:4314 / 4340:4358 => 2.3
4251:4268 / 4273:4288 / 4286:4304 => 0.7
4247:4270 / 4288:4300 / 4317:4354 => 0.1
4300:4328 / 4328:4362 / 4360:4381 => -0.9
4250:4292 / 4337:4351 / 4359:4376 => 1.4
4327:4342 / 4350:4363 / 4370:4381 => 0.1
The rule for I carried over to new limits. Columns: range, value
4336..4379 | 14.3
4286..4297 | 13.5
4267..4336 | 12.9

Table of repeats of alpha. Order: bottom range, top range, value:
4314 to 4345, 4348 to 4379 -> 1.09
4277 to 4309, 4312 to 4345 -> 1.17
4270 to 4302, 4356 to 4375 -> 1.25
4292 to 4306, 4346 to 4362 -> 1.25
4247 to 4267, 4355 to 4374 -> 1.21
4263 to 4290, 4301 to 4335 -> 1.07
